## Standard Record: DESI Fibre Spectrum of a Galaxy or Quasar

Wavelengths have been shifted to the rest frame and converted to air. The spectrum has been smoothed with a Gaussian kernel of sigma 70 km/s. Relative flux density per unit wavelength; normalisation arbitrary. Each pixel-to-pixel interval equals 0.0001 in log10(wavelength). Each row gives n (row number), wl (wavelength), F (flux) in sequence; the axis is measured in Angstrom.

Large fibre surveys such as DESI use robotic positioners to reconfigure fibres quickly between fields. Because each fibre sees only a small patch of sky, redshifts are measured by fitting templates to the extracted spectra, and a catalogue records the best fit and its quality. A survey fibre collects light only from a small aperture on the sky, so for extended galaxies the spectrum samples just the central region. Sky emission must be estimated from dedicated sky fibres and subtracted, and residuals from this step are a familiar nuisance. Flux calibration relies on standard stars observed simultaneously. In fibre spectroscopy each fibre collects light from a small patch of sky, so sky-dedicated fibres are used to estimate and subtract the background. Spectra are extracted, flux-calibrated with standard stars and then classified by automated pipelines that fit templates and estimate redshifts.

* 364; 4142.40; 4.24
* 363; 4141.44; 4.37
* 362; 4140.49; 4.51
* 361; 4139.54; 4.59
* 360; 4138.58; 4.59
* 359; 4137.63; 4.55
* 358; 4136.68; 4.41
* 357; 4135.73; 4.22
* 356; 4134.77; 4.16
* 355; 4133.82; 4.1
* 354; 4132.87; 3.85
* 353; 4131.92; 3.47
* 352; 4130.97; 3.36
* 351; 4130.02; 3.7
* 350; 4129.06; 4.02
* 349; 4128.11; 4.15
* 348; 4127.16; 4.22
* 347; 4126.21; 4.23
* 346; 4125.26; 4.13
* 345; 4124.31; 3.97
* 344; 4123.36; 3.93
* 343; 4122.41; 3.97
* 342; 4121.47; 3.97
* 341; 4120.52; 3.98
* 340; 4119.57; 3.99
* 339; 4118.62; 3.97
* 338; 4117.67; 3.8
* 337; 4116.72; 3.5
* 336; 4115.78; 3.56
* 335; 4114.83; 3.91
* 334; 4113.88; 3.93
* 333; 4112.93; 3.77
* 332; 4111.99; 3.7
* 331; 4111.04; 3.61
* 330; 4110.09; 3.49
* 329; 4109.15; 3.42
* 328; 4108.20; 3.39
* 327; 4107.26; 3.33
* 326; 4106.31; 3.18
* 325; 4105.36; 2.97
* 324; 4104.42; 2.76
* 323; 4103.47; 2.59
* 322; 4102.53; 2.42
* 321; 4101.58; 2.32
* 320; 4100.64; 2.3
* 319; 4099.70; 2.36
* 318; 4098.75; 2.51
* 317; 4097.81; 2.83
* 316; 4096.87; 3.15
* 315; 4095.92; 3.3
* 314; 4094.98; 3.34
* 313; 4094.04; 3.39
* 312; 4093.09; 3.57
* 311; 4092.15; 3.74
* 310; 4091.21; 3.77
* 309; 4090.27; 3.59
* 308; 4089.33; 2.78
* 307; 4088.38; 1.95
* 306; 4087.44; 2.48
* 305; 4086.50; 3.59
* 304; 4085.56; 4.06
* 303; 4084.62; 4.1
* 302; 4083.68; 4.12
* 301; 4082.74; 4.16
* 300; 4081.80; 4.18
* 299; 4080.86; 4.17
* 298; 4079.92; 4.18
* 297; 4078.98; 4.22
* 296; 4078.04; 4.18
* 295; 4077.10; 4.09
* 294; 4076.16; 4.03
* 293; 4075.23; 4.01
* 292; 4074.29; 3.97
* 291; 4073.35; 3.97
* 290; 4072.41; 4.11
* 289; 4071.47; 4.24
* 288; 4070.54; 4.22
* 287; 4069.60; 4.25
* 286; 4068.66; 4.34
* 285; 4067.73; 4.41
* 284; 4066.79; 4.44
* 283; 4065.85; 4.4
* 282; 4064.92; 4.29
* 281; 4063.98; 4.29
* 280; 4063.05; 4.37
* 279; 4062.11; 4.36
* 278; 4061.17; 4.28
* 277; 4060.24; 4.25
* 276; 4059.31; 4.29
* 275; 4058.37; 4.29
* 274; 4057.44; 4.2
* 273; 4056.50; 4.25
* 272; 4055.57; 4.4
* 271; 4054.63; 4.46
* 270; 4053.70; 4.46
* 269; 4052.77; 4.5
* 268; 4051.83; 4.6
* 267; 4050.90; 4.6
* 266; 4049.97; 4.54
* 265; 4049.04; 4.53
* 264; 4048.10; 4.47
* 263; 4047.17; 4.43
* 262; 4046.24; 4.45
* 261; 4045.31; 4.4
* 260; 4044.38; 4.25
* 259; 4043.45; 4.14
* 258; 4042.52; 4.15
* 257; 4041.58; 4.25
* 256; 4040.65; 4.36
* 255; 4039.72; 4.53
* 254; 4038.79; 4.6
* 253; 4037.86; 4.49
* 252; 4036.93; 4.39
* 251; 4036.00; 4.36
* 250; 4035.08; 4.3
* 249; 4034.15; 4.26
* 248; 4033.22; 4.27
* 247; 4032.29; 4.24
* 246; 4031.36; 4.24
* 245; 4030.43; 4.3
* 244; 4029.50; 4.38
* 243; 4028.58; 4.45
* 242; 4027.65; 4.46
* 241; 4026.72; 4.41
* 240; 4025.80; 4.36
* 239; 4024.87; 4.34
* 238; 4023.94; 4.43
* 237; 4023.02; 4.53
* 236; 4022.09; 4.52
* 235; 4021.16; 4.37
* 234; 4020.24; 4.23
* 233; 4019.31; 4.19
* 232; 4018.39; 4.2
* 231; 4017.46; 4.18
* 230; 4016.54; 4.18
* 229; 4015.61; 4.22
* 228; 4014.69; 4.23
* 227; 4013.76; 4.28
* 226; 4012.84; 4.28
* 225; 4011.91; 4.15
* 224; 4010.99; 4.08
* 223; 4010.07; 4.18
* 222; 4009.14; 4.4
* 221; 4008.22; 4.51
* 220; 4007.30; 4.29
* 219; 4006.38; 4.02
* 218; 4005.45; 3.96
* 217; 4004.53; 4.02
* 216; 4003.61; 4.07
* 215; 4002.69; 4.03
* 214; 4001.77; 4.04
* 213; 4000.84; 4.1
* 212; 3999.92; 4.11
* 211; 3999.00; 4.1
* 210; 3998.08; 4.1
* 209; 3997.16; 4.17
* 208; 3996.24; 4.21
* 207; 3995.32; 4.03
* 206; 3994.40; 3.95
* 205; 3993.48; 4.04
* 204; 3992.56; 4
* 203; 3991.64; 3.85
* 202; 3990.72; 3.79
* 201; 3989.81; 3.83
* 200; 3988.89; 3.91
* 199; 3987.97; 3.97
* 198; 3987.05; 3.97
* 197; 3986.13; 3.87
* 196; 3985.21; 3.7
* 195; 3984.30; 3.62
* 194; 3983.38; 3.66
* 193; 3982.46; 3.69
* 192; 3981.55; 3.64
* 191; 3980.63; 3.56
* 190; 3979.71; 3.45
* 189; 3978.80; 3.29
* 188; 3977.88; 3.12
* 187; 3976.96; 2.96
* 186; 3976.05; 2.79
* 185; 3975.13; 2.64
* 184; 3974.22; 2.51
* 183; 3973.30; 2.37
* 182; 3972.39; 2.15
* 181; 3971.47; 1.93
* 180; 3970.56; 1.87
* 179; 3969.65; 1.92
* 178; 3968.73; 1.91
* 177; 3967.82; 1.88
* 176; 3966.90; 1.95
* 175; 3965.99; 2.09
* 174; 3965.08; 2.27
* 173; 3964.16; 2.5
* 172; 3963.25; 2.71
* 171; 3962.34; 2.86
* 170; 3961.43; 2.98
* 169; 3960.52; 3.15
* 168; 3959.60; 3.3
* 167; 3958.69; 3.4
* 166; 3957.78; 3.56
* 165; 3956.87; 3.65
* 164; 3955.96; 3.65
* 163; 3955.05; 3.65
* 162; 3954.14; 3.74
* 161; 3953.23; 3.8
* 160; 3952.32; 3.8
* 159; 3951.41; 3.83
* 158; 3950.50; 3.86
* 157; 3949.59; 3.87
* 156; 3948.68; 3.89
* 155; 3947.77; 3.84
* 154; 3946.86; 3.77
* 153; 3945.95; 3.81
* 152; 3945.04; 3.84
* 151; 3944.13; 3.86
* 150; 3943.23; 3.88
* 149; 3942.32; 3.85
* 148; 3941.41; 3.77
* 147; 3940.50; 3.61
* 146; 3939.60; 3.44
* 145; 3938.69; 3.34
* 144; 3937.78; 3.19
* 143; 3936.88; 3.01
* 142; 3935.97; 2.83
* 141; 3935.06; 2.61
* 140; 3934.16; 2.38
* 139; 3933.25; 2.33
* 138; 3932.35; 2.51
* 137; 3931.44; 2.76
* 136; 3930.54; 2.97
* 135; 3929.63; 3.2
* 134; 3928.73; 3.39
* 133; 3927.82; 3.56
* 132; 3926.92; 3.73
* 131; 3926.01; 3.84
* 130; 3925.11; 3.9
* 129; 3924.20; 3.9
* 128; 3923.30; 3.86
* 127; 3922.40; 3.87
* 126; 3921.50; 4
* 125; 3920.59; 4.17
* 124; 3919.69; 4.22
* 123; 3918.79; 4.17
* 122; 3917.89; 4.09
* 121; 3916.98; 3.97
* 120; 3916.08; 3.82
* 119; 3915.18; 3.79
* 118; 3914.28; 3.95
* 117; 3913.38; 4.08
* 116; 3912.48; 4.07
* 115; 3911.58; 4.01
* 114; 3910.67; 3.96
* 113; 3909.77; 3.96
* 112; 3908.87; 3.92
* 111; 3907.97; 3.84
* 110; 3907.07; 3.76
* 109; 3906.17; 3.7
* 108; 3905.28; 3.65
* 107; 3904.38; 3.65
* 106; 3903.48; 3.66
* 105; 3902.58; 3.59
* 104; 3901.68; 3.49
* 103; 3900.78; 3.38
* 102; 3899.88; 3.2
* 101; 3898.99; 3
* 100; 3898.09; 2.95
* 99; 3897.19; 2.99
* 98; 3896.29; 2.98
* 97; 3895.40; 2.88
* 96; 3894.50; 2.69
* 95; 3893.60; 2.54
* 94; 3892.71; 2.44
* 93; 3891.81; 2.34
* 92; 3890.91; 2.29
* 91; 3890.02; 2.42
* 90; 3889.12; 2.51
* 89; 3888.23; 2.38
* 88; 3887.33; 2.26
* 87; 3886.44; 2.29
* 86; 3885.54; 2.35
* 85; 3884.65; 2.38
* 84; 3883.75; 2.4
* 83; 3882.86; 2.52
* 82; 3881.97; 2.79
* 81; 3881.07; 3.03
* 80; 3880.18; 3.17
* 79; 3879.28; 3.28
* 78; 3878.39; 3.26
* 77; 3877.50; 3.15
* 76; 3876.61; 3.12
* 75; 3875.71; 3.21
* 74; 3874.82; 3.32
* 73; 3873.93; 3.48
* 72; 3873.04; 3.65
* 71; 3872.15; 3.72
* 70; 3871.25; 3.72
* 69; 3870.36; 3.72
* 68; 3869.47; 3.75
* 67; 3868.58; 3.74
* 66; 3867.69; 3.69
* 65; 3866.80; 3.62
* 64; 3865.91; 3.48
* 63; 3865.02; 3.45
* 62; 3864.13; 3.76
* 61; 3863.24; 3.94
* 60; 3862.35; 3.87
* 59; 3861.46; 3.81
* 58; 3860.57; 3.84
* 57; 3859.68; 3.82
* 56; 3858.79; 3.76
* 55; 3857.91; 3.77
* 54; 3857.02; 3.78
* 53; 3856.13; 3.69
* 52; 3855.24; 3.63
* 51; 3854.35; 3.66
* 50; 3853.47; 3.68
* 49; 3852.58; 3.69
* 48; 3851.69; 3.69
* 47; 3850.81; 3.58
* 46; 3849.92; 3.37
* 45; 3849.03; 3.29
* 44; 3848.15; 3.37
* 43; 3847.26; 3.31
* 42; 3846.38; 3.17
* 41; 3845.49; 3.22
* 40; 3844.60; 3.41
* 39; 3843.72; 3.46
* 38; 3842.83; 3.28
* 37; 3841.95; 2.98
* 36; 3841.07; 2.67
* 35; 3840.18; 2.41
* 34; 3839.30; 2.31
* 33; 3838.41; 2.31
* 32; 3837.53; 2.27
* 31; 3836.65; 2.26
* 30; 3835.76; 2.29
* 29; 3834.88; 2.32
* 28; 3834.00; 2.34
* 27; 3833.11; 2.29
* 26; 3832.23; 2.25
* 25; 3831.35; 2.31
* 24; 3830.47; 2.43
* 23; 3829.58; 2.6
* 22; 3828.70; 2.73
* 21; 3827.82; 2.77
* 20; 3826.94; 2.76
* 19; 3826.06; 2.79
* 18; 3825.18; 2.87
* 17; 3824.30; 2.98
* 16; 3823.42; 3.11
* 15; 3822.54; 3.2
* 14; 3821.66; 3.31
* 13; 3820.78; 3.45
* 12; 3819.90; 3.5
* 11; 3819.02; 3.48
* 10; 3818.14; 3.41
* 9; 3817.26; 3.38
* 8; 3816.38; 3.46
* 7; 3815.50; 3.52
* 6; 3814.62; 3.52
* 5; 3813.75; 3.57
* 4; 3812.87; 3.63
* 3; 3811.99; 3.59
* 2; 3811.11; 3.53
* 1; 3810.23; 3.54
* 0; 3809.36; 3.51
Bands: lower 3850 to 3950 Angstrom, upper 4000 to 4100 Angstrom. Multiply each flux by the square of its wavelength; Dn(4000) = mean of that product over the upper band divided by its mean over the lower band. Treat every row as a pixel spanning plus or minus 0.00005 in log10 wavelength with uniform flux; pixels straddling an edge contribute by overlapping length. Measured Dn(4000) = 1.30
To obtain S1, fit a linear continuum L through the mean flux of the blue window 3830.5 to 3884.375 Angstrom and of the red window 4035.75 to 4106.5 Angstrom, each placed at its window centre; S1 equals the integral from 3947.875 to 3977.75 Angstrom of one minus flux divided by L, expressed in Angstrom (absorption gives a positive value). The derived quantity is 5.2 Angstrom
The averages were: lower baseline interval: 3.23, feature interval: 2.93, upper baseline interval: 3.91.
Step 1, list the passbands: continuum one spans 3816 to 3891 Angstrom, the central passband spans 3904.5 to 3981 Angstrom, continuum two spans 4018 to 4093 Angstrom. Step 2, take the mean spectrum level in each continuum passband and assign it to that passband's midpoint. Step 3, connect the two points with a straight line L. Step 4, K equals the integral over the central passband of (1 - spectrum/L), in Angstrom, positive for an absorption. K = 5.1 Angstrom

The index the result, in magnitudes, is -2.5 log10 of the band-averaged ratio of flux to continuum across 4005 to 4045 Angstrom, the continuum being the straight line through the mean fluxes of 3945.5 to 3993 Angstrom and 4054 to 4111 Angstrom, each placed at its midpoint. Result -0.236 mag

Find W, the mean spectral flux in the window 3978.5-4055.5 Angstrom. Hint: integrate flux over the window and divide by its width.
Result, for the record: 4.19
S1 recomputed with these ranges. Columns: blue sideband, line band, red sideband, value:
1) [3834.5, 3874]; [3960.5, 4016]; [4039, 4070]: 7.90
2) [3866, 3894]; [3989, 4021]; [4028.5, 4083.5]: -1.57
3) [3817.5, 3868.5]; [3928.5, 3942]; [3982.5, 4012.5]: 2.40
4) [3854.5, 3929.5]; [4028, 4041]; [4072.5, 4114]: -3.56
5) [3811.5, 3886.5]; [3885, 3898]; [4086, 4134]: 2.81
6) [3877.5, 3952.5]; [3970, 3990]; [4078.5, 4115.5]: 0.96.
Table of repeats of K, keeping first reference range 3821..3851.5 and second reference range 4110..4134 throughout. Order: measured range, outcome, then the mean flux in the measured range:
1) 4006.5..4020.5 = -3.08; 4.24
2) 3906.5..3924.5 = -4.90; 3.97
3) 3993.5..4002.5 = -1.76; 4.08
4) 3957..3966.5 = 1.11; 2.9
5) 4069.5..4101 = 0.95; 3.61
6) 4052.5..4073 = -3.78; 4.32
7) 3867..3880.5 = -2.28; 3.47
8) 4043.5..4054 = -2.53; 4.46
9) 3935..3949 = -1.48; 3.56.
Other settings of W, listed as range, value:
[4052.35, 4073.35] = 4.31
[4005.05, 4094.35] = 4.19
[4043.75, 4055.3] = 4.47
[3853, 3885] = 3.47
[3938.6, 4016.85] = 3.55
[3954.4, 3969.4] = 2.84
